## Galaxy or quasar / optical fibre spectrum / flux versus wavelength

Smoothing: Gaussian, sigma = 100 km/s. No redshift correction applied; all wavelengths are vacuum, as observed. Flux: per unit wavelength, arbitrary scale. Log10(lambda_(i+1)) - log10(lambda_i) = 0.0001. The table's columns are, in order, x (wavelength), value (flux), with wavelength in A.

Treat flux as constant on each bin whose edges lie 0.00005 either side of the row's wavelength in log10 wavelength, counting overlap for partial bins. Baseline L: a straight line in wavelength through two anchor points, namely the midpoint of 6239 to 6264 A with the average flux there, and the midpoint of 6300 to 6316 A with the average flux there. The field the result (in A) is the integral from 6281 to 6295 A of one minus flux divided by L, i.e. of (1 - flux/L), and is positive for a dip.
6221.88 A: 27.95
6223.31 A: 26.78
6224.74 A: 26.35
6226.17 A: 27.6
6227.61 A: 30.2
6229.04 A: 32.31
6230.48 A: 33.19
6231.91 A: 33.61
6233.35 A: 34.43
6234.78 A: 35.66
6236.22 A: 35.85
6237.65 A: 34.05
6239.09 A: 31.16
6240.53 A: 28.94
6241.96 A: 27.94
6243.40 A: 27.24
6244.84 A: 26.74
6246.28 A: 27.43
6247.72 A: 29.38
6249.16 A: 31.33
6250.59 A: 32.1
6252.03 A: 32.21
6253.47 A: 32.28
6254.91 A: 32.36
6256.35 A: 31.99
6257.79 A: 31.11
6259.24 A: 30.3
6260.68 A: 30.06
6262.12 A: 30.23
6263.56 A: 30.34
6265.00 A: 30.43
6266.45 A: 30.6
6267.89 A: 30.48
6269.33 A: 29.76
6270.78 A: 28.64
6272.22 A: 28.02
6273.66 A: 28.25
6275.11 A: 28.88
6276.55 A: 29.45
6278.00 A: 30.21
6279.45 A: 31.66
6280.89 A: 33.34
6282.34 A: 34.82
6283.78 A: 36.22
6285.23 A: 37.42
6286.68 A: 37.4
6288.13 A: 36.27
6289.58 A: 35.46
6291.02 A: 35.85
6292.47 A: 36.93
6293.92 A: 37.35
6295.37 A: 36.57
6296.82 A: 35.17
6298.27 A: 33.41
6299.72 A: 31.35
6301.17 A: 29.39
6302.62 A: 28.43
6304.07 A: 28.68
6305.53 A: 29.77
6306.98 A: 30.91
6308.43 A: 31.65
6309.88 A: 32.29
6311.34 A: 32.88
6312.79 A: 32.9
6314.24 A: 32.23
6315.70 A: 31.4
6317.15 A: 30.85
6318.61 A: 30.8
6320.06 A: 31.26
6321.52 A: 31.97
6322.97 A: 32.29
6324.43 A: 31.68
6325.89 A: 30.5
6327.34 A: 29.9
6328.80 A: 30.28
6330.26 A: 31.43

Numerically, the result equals -2.6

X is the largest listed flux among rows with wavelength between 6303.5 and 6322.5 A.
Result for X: 32.9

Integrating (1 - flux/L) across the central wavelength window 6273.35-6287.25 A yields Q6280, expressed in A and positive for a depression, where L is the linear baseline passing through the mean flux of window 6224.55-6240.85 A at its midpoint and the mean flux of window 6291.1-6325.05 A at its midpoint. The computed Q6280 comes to -0.3 A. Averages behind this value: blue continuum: 32.2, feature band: 32.8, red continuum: 32.2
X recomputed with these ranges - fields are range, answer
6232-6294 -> 37.42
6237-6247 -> 34.05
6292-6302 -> 37.35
